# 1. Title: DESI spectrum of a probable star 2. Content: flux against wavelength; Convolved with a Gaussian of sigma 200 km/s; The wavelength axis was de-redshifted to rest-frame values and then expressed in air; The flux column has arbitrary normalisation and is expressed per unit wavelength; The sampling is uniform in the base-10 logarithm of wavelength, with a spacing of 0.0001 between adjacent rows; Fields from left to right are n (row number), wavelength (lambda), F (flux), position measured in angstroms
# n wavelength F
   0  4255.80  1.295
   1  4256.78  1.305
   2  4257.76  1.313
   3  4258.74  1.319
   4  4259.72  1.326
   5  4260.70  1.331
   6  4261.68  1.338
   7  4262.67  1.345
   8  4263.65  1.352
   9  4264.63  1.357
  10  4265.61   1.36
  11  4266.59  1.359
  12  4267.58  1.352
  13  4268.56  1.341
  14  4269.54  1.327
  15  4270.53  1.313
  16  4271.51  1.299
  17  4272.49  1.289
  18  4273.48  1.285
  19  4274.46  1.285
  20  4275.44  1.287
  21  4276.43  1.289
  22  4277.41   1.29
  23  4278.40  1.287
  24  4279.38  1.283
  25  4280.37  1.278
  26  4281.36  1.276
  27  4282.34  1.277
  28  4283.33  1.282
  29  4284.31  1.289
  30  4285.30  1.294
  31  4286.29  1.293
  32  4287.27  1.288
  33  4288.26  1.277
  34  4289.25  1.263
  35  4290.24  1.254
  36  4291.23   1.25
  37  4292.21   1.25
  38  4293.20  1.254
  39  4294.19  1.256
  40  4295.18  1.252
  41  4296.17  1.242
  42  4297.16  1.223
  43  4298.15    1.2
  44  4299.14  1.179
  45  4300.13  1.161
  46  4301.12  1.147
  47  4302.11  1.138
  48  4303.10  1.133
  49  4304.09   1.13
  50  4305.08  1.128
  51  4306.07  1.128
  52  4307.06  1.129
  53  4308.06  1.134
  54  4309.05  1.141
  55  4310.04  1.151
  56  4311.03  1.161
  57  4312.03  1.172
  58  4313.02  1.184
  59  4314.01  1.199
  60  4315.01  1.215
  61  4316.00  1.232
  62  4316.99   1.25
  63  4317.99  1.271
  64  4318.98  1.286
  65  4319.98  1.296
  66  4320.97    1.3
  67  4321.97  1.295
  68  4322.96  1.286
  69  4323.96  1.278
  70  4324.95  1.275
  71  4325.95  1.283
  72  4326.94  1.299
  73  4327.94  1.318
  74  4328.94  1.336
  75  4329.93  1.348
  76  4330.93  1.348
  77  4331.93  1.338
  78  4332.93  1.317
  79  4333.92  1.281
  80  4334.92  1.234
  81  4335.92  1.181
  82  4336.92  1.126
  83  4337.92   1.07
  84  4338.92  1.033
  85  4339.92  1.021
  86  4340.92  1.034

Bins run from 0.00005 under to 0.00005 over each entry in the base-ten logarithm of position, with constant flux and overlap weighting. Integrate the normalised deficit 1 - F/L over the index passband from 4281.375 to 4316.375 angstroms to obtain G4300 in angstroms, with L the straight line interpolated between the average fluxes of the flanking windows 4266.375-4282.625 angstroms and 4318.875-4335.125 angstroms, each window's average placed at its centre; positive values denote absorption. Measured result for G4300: 2.5 angstroms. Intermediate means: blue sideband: 1.3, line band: 1.21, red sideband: 1.3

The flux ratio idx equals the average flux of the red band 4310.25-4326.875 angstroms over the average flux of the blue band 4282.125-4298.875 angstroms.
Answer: 0.99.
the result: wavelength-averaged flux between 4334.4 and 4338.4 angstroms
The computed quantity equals 1.15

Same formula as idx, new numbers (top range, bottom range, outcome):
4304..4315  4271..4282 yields 0.90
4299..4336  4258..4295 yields 0.95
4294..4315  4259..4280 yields 0.89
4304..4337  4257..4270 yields 0.93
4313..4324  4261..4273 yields 0.94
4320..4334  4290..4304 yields 1.08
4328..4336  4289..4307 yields 1.09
